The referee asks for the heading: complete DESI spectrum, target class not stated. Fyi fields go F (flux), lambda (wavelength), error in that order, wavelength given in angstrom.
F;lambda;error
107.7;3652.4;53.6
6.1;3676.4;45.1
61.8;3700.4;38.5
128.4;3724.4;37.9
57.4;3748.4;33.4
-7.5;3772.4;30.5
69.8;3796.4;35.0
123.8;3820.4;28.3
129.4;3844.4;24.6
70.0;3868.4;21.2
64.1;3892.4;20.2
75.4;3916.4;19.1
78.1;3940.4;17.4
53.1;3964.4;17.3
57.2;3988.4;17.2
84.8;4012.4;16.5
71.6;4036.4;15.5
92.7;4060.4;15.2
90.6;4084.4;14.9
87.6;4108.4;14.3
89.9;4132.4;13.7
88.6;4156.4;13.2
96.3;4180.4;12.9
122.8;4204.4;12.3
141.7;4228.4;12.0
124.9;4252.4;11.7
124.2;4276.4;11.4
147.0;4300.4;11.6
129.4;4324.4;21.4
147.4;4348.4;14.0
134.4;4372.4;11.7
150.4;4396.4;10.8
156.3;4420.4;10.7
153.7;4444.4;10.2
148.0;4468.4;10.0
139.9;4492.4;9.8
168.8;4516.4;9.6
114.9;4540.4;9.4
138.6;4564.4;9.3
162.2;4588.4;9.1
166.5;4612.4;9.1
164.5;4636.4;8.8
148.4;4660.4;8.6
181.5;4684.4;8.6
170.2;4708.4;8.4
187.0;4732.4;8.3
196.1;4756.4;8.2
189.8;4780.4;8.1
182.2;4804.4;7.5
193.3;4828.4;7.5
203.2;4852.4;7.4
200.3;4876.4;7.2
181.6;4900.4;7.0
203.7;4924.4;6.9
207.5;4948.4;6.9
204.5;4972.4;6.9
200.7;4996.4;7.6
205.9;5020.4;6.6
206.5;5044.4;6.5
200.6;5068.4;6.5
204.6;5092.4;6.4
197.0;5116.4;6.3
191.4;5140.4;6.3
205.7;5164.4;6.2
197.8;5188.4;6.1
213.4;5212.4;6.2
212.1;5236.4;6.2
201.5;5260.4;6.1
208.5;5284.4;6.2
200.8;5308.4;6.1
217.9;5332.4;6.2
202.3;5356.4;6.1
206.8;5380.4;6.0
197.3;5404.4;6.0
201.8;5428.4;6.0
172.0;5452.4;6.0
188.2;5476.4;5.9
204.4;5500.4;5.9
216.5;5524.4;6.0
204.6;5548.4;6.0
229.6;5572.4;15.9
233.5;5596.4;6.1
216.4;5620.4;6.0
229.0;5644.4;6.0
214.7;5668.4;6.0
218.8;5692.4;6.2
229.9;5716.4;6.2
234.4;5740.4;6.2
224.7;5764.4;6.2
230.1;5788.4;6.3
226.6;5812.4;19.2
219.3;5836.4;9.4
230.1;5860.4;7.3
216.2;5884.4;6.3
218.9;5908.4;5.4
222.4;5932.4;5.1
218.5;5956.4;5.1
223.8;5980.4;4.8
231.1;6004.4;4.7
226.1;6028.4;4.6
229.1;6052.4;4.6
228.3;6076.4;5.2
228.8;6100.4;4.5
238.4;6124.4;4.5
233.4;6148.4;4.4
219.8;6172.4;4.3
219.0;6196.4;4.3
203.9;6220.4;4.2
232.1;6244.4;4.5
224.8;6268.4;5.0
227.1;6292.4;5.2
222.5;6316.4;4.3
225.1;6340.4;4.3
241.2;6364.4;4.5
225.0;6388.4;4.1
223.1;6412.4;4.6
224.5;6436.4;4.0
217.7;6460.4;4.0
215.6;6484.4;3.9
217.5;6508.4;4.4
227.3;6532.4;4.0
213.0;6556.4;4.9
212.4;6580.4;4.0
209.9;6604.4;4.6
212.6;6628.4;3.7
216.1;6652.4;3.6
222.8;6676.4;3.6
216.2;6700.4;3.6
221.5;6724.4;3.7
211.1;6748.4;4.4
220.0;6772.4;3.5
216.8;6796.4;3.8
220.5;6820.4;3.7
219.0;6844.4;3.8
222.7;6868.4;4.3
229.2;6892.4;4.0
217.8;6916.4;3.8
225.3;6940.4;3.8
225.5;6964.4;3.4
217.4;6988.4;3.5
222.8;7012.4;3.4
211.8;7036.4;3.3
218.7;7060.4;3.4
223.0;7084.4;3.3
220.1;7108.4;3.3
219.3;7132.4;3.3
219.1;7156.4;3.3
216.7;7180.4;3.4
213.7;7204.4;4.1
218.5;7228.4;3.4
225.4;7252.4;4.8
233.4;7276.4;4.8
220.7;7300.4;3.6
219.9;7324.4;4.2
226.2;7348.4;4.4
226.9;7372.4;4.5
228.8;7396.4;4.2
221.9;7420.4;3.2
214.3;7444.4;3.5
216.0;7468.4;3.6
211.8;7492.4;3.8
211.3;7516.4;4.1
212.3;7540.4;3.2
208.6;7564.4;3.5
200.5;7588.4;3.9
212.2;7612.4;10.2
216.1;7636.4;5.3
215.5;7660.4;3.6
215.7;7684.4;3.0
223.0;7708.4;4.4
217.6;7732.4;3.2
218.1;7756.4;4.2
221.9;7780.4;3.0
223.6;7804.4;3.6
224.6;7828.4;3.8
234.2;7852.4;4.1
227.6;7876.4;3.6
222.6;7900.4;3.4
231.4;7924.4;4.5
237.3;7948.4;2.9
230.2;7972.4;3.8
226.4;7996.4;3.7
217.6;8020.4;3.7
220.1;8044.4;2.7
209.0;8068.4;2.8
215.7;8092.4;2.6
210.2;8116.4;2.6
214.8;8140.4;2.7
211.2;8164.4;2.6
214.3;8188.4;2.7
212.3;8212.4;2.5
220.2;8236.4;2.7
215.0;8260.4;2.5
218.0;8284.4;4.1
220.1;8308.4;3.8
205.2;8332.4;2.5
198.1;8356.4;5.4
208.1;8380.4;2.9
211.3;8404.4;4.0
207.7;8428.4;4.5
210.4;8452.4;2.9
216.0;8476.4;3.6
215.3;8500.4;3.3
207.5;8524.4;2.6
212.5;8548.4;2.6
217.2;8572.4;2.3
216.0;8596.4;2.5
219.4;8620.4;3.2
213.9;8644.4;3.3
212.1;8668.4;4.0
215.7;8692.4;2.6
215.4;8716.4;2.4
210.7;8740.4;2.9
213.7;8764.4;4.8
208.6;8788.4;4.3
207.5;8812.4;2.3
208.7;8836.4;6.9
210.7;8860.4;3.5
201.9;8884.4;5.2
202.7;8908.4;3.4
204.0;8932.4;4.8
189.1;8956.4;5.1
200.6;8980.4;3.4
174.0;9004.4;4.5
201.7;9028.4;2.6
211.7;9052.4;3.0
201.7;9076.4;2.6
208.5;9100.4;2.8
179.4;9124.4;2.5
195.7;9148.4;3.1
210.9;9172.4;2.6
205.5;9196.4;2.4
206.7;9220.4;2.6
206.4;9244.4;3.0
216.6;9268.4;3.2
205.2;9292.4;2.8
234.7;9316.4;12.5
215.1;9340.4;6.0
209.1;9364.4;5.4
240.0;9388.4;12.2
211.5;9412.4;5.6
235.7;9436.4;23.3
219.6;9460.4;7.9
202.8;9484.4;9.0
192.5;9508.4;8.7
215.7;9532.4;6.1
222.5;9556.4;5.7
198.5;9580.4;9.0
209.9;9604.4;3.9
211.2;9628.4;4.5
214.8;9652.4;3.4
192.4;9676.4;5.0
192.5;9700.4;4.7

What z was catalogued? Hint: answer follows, 0.05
